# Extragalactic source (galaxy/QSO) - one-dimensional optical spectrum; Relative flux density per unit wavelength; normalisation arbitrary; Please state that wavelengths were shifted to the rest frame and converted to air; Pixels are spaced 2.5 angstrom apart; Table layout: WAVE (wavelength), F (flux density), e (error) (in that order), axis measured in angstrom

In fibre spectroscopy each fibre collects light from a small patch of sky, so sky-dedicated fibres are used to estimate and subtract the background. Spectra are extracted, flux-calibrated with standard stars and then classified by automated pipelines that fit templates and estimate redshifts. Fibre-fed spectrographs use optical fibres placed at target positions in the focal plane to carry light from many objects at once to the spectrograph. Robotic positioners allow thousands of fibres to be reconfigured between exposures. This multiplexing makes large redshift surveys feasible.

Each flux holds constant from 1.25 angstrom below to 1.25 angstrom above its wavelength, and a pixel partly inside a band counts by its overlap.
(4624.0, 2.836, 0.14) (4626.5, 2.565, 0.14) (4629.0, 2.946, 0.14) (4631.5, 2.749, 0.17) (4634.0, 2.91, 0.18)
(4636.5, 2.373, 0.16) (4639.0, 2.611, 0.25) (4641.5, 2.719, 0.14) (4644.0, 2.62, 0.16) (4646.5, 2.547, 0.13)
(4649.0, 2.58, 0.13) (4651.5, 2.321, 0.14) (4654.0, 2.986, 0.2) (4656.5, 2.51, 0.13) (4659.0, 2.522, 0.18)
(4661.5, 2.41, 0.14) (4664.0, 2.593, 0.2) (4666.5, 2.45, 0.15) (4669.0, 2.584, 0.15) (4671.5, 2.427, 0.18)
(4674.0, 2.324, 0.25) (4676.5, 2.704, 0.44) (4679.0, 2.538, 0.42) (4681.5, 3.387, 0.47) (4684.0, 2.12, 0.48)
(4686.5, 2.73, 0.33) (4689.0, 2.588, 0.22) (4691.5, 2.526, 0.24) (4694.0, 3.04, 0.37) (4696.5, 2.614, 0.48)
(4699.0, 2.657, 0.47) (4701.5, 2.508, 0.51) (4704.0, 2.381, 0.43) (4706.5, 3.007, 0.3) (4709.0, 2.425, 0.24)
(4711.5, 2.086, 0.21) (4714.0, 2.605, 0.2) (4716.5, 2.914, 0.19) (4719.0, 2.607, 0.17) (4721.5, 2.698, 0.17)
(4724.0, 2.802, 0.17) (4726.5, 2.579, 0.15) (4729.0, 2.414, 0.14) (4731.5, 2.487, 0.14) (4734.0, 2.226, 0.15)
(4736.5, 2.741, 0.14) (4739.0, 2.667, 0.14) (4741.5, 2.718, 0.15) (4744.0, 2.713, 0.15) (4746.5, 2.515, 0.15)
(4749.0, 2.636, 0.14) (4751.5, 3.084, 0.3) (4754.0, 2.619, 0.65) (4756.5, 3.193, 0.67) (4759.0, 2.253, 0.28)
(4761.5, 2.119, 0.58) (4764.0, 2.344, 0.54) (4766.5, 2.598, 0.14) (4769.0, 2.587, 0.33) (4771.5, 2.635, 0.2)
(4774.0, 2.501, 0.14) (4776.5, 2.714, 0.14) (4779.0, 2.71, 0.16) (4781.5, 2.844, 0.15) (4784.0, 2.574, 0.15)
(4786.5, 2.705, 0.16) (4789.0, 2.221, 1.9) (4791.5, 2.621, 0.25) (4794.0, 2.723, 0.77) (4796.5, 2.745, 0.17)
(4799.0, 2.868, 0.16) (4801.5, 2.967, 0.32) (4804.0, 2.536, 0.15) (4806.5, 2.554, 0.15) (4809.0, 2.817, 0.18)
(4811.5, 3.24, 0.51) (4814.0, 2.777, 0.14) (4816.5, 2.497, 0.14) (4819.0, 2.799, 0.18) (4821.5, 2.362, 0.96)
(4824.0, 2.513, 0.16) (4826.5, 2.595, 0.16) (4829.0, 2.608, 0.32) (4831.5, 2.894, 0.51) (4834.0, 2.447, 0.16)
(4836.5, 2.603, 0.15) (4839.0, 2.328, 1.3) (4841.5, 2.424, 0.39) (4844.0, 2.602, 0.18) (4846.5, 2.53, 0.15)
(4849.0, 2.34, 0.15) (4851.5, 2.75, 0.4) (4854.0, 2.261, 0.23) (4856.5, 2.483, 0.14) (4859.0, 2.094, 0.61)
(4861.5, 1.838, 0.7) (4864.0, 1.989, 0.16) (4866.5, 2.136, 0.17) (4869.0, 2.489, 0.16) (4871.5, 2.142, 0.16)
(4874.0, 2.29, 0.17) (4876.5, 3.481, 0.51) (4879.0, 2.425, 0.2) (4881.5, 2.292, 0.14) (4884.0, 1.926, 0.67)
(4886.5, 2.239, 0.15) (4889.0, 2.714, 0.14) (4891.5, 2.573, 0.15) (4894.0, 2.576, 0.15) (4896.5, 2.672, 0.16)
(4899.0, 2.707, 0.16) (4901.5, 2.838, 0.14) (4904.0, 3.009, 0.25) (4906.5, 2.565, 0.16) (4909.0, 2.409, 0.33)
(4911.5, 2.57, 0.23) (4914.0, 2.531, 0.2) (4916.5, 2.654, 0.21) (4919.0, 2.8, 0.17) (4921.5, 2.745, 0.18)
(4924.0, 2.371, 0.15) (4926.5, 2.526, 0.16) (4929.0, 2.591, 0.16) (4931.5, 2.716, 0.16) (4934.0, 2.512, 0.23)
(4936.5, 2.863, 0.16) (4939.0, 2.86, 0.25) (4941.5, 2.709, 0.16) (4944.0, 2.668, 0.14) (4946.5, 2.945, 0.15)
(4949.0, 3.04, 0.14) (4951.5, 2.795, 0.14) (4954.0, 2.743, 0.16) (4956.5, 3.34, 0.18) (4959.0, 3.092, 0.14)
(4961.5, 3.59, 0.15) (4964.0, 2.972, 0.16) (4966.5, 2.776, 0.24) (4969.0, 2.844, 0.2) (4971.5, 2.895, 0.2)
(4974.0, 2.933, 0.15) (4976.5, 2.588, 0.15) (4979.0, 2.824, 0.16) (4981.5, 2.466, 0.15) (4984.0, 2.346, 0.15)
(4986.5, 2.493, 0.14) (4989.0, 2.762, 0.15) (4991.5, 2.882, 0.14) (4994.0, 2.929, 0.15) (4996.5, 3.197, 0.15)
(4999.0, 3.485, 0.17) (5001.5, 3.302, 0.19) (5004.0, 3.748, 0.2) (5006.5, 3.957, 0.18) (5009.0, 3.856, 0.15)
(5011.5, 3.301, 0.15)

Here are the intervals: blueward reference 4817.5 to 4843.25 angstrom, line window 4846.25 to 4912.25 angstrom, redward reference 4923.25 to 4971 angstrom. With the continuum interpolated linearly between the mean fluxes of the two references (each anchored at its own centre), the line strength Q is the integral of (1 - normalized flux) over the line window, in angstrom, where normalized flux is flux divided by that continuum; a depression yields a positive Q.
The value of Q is 5.5 angstrom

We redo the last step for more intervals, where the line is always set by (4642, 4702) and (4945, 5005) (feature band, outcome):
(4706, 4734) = 0.8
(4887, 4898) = 1.0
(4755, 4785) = 1.4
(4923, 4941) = 1.6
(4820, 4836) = 1.2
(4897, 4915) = 1.3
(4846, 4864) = 3.3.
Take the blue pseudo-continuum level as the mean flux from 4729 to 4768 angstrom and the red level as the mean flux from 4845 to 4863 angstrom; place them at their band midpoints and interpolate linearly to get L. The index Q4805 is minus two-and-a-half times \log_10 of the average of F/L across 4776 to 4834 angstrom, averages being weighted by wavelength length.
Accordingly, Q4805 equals -0.10 mag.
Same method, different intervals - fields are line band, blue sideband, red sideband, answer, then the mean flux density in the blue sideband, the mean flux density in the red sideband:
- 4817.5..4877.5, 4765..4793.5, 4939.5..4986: 0.10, 2.61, 2.86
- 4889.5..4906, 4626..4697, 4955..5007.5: 0.07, 2.62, 3.01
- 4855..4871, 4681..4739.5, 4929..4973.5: 0.27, 2.61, 2.9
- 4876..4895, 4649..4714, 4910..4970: 0.11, 2.58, 2.8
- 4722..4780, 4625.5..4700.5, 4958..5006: 0.05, 2.62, 2.97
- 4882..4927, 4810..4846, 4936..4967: 0.10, 2.62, 2.96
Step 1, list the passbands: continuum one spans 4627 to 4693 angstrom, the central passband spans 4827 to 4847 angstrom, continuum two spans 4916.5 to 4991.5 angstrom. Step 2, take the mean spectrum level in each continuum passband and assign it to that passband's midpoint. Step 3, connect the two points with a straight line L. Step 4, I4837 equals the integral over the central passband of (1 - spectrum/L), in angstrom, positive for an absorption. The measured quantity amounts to 1.2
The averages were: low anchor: 2.61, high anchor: 2.79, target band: 2.56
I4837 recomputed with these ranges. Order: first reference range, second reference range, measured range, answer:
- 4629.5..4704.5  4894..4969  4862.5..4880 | 2.1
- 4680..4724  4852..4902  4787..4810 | -1.5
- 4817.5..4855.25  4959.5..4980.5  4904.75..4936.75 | 2.1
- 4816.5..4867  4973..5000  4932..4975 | -3.1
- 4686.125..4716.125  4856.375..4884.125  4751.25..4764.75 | -0.4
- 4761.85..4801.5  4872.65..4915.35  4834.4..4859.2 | 1.3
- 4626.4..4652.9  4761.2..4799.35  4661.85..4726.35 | 0.3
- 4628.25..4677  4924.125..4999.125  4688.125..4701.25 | -0.3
